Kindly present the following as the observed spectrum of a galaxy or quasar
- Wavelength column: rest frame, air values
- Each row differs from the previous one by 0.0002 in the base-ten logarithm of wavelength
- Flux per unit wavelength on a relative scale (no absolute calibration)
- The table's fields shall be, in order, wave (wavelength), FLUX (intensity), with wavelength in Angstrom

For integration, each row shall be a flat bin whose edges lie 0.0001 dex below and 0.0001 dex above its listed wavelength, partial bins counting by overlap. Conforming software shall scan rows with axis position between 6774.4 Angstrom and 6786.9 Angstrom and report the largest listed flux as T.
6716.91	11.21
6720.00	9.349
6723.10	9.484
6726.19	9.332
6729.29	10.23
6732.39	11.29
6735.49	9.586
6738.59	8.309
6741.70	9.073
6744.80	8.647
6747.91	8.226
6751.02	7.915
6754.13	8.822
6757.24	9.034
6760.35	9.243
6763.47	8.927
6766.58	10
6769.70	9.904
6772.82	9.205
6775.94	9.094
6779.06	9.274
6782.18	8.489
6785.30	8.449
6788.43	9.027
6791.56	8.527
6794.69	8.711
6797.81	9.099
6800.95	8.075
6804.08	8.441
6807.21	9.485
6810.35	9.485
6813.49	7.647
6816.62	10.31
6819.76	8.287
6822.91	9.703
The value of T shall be 9.274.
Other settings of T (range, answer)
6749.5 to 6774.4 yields 10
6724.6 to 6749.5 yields 11.29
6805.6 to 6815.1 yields 9.485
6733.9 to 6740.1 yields 9.586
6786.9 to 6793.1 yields 9.027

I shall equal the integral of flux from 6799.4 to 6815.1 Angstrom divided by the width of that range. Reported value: 8.64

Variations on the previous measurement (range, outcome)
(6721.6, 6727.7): 9.42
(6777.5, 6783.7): 8.89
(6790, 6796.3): 8.63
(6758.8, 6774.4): 9.45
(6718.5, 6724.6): 9.41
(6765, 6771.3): 9.94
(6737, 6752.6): 8.44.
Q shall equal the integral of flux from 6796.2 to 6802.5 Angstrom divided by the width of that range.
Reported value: 8.59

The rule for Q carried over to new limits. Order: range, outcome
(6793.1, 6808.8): 8.76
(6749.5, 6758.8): 8.6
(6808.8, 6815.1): 8.58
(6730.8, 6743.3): 9.56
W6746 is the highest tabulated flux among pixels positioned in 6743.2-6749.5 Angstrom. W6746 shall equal 8.647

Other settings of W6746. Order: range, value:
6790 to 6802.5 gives 9.099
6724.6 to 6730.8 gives 10.23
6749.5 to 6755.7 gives 8.822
